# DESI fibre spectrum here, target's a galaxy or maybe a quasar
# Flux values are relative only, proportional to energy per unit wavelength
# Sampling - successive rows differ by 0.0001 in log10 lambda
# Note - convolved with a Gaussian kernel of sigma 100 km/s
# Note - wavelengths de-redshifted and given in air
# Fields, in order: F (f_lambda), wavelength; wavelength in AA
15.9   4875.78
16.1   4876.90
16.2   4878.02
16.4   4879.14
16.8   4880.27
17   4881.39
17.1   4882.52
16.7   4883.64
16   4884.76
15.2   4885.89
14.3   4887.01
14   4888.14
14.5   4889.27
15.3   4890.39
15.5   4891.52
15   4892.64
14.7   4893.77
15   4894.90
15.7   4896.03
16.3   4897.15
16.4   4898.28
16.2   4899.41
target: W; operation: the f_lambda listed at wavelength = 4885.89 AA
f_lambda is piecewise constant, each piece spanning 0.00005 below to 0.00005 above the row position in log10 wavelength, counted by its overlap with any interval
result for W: 15.2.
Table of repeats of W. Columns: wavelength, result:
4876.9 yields 16.1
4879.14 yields 16.4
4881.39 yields 17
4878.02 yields 16.2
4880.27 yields 16.8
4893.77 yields 14.7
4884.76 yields 16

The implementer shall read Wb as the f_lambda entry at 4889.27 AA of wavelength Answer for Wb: 14.5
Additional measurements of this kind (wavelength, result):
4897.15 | 16.3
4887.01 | 14.3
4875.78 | 15.9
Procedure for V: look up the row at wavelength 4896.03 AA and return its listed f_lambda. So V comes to 15.7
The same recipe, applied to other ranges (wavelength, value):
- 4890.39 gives 15.3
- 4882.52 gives 17.1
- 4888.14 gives 14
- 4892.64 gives 15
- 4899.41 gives 16.2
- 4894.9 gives 15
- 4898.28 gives 16.4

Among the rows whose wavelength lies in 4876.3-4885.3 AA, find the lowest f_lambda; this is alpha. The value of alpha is 16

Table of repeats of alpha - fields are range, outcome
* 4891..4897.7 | 14.7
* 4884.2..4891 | 14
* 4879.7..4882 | 16.8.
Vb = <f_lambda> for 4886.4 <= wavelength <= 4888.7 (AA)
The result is 14.2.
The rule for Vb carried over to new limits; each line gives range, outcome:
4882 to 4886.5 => 16.3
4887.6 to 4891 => 14.6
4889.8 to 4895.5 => 15.1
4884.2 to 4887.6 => 15.1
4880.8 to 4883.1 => 17.1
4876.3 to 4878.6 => 16.2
